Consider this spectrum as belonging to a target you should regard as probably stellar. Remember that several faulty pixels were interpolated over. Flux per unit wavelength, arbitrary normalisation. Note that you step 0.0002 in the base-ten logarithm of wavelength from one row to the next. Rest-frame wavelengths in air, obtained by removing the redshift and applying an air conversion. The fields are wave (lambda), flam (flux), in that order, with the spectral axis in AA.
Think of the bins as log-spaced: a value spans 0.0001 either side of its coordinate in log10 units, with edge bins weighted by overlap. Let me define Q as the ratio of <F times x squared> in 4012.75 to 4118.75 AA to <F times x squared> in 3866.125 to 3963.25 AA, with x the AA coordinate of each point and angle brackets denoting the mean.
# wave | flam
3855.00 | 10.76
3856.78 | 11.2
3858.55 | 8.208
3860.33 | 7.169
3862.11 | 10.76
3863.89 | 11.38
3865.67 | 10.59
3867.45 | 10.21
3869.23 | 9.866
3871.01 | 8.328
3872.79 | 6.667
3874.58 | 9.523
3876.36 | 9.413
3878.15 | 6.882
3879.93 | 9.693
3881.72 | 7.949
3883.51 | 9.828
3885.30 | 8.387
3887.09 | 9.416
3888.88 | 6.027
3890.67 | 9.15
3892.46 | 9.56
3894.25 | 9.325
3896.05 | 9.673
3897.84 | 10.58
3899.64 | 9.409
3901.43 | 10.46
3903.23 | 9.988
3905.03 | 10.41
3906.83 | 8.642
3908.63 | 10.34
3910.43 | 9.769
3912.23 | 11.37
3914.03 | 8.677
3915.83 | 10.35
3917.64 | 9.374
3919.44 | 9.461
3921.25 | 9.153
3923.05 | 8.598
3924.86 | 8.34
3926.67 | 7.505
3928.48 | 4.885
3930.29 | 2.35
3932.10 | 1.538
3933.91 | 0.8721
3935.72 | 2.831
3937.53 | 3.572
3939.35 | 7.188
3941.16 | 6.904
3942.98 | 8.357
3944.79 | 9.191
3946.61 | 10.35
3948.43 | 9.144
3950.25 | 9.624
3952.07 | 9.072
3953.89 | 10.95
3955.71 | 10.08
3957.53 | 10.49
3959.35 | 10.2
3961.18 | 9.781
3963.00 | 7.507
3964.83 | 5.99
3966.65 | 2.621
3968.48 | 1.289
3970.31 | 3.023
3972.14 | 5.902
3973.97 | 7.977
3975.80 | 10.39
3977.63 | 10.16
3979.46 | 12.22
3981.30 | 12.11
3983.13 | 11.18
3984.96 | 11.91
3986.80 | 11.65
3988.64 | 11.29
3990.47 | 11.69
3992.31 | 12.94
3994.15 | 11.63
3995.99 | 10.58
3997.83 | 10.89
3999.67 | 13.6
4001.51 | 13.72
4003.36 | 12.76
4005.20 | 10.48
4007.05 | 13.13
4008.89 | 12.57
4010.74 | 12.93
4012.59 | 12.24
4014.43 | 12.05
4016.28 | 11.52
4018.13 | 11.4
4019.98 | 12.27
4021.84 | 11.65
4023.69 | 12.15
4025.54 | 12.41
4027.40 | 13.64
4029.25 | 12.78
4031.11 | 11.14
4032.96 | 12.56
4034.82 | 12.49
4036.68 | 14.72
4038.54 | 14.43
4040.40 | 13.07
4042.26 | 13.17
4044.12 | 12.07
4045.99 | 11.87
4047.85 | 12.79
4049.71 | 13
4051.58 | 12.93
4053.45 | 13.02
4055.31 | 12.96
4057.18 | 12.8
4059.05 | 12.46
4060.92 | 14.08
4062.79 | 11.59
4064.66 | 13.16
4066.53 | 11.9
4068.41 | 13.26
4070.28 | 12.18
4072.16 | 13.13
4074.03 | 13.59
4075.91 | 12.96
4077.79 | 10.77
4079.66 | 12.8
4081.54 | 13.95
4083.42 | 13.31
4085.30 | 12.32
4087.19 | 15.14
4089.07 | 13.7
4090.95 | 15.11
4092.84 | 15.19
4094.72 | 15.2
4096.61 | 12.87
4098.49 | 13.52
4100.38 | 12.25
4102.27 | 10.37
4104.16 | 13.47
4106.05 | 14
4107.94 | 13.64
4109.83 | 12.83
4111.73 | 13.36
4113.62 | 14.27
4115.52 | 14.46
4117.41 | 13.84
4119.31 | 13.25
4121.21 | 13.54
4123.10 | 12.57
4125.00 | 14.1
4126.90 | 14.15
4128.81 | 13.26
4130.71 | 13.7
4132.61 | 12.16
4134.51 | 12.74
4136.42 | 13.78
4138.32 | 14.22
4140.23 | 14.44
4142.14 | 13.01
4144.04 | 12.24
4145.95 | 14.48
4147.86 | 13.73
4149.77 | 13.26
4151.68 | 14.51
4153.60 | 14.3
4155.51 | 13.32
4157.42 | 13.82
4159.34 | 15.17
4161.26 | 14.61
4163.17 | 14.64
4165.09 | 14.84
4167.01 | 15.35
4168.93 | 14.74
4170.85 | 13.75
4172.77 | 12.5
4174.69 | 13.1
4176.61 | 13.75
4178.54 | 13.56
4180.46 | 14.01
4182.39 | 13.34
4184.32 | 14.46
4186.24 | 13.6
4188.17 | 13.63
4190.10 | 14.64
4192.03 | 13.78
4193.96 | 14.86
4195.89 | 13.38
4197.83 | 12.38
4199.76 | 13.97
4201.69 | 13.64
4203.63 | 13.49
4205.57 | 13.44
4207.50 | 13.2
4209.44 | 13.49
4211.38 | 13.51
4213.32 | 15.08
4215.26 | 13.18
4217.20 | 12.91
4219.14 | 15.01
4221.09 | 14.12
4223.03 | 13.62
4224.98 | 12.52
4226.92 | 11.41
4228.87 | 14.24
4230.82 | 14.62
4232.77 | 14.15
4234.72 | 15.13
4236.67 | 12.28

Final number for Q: 1.7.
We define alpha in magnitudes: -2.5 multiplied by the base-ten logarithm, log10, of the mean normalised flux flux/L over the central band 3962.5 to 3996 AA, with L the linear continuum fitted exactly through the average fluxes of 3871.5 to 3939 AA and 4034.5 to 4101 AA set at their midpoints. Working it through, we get 0.16 mag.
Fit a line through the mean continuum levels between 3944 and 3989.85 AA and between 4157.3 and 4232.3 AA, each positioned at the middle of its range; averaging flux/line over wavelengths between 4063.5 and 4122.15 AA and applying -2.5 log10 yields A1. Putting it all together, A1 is -0.15 mag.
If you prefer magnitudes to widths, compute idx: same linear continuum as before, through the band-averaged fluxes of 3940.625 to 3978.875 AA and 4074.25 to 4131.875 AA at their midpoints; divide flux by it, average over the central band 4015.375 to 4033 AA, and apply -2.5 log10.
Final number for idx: -0.16 mag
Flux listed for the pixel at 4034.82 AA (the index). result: 12.49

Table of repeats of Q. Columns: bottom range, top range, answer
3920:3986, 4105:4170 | 1.99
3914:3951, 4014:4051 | 1.89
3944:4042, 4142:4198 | 1.40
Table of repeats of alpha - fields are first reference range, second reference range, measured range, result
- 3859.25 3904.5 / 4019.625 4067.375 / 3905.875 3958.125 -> 0.290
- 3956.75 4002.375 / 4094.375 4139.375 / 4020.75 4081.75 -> -0.106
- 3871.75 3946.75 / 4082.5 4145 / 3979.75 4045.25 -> -0.138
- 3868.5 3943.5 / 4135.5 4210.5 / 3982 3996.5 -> -0.177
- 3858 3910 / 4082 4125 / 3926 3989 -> 0.365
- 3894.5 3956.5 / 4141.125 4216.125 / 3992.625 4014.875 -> -0.225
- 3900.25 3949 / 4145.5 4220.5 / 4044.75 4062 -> -0.187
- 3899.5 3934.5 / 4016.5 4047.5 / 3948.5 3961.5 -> -0.044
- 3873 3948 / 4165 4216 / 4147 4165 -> -0.087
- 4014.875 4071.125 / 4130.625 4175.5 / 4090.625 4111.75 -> -0.013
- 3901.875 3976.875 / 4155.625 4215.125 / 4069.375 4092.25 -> -0.178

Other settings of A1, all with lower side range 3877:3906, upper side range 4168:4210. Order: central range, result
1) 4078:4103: -0.11 mag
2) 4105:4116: -0.10 mag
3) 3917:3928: 0.13 mag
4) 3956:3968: 0.31 mag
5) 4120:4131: -0.07 mag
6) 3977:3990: -0.10 mag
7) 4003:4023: -0.10 mag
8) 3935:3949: 0.35 mag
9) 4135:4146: -0.05 mag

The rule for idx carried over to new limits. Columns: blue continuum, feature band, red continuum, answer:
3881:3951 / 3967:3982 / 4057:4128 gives 0.29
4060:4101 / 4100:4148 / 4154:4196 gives 0.02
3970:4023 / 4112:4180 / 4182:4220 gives -0.06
